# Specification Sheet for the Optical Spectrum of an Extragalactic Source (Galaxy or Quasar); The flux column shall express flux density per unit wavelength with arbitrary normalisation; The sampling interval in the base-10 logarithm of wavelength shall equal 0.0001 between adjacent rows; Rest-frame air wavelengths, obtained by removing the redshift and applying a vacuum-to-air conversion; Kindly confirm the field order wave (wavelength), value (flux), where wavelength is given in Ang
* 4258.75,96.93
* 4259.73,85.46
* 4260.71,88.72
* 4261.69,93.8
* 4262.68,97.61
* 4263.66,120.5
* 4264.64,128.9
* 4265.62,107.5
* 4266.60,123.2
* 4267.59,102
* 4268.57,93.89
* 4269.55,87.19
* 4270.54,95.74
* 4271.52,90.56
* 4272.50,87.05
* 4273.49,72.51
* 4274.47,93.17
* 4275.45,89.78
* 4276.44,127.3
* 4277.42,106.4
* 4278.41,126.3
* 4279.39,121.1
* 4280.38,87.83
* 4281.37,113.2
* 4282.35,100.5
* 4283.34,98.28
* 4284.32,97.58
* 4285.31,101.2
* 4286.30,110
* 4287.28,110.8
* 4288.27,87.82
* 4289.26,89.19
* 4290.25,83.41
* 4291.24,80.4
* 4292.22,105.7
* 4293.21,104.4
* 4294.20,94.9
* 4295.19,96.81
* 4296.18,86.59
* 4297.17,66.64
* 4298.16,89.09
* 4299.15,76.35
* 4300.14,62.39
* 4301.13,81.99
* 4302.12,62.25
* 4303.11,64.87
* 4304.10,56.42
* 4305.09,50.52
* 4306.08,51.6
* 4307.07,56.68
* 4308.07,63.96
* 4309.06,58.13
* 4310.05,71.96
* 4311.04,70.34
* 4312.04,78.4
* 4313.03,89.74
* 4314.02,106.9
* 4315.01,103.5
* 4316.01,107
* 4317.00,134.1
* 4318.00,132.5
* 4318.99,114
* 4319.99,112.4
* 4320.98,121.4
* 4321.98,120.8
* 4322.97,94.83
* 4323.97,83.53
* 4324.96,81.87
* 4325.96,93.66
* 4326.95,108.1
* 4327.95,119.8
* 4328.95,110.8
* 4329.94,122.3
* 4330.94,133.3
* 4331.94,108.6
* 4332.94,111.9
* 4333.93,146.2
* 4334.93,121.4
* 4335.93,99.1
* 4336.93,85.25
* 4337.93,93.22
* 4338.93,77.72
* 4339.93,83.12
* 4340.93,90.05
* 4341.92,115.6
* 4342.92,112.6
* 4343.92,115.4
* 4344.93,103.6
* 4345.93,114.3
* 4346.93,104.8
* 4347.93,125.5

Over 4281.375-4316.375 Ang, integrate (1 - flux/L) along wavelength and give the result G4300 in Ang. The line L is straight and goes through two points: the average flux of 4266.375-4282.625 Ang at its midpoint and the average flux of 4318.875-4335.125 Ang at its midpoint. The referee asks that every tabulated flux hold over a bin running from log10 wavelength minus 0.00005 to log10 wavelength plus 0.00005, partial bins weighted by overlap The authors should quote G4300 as 7.28 Ang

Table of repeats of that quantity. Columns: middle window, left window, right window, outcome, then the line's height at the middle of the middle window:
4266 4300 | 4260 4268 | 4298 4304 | -3.3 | 88.5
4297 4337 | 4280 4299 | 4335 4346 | 1.5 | 97.2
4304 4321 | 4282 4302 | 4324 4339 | 2.1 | 99.4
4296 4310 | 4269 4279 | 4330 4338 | 5.2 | 106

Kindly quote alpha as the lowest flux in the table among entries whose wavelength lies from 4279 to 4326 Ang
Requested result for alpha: 50.52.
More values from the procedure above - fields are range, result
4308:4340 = 58.13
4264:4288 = 72.51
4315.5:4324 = 83.53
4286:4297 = 80.4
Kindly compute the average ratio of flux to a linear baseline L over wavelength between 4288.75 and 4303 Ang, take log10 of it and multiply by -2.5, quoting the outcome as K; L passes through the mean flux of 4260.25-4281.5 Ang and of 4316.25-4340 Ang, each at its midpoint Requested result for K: 0.248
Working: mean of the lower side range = 102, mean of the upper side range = 109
